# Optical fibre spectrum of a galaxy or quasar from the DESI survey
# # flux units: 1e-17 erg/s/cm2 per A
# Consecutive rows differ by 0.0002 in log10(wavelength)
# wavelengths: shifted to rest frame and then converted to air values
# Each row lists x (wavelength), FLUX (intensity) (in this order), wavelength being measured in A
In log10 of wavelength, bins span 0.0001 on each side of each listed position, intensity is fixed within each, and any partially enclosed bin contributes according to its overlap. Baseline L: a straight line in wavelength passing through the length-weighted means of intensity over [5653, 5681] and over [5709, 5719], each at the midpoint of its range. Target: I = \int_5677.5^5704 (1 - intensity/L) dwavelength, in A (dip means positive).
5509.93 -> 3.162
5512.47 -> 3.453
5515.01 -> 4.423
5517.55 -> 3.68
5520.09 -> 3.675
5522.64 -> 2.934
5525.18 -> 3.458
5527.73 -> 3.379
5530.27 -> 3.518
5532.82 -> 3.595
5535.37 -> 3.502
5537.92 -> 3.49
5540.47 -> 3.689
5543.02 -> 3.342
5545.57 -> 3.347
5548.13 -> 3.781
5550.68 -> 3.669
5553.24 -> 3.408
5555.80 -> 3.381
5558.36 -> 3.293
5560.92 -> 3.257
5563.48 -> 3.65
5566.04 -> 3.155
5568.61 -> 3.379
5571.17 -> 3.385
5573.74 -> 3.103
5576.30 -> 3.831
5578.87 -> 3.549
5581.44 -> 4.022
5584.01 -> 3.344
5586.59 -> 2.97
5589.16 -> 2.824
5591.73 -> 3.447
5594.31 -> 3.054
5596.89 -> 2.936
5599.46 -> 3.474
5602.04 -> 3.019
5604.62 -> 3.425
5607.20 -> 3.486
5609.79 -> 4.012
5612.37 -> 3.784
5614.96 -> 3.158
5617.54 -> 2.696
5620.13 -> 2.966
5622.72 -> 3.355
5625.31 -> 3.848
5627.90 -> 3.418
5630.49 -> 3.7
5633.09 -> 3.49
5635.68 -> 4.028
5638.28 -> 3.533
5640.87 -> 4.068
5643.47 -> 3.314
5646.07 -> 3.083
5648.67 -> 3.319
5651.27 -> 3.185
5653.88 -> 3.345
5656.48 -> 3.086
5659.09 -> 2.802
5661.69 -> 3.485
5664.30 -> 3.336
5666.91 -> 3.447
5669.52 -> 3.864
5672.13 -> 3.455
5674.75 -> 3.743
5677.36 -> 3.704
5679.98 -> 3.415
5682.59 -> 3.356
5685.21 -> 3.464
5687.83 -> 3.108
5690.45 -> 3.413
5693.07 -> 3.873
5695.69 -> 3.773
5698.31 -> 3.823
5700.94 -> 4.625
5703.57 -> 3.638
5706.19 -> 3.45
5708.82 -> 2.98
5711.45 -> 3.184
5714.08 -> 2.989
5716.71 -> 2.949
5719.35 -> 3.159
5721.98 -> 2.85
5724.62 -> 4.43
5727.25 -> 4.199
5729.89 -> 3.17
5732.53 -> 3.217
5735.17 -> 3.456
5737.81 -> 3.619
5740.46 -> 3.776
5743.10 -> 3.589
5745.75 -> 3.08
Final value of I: -3.5 A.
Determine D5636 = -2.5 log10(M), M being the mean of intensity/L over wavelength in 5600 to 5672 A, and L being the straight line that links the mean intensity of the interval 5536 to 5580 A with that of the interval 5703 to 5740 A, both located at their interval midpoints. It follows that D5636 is 0.00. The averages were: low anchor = 3.45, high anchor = 3.38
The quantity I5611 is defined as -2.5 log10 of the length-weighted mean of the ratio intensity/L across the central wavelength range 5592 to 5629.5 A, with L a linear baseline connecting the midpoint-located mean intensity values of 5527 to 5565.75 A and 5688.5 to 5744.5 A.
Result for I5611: 0.05 mag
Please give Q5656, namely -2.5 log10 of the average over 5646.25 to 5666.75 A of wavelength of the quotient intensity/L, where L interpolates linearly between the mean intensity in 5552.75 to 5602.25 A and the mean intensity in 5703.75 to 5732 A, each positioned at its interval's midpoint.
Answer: 0.04 mag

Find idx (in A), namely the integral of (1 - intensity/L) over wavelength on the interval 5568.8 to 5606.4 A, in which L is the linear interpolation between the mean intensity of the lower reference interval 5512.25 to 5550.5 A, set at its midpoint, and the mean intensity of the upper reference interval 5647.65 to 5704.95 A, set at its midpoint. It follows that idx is 2.4 A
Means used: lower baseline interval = 3.56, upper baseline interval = 3.51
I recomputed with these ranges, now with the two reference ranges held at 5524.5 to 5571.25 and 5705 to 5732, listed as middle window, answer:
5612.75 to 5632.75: 0.4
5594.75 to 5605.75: 0.7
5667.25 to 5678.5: -1.0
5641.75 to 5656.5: 0.5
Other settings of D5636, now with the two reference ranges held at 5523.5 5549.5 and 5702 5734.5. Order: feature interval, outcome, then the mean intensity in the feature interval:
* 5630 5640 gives -0.08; 3.7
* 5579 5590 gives 0.04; 3.33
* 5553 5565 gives 0.03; 3.39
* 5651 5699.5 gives -0.02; 3.46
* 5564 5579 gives 0.02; 3.4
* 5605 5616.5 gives -0.04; 3.58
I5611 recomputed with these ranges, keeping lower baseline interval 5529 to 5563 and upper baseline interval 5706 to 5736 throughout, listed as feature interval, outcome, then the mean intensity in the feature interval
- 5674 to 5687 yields -0.05 mag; 3.51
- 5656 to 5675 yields -0.01 mag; 3.4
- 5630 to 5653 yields -0.04 mag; 3.51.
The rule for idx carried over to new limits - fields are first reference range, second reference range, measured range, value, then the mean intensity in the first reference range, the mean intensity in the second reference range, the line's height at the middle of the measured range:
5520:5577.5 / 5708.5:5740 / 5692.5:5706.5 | -2.11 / 3.44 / 3.37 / 3.38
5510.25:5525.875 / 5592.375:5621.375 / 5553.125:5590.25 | 0.29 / 3.58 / 3.28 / 3.4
